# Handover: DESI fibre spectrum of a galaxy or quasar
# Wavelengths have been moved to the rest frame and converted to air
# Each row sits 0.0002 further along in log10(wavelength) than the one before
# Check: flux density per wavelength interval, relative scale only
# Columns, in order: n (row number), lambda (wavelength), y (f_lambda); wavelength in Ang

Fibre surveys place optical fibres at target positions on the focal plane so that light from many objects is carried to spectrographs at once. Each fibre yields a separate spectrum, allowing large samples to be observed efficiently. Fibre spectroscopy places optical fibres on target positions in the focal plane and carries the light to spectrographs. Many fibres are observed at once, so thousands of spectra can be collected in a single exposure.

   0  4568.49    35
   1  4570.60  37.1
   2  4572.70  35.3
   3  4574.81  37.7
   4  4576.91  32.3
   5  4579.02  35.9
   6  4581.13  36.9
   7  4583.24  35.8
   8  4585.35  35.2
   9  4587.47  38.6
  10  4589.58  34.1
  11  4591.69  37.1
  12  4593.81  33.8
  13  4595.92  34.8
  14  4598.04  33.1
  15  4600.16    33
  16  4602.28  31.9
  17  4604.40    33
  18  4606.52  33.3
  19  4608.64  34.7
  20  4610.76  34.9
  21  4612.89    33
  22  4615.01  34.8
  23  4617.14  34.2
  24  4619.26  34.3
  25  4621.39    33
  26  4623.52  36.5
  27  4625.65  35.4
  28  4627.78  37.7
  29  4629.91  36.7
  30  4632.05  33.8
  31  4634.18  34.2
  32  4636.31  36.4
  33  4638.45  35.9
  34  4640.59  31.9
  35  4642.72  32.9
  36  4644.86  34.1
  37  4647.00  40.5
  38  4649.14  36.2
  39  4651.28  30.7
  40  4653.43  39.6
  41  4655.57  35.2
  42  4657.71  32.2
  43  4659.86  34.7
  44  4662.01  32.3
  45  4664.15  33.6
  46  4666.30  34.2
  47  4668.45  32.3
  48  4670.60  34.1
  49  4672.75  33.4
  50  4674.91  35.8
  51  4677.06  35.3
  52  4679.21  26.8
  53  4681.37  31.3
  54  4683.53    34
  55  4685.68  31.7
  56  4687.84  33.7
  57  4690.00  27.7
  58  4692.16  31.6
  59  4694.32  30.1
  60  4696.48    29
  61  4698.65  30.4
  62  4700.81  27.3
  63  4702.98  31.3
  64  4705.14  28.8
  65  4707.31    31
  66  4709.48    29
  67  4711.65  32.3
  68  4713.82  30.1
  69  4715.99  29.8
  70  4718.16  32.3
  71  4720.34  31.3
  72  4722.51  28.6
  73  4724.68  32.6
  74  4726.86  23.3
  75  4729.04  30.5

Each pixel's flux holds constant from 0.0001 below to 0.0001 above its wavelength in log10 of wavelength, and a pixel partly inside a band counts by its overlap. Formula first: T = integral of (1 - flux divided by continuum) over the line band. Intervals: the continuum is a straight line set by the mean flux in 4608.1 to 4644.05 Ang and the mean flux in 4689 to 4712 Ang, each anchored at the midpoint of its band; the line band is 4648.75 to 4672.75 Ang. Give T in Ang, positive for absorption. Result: -1.17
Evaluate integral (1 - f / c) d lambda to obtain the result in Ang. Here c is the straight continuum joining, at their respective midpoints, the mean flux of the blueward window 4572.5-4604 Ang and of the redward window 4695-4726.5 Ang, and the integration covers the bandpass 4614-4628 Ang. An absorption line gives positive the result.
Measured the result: -0.54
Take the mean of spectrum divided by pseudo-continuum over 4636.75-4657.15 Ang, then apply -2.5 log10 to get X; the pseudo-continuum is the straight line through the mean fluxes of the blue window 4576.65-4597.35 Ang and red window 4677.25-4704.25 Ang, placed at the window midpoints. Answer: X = -0.08 mag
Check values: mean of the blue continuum 35.5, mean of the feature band 35.2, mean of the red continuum 30.6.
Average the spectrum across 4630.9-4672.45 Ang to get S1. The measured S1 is 34.4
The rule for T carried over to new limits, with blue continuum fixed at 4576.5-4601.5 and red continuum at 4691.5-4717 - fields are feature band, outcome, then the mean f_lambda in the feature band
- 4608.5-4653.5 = -2.4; 35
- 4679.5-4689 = -0.4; 32.1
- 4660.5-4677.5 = -1.2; 33.8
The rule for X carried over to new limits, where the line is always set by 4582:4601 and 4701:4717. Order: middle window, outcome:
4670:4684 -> -0.046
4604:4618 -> 0.008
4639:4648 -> -0.063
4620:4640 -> -0.061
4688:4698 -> 0.030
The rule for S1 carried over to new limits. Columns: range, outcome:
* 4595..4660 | 34.6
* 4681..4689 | 32.8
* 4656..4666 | 33.4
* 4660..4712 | 31.6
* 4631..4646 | 34.2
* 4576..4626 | 34.6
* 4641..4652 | 34.9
